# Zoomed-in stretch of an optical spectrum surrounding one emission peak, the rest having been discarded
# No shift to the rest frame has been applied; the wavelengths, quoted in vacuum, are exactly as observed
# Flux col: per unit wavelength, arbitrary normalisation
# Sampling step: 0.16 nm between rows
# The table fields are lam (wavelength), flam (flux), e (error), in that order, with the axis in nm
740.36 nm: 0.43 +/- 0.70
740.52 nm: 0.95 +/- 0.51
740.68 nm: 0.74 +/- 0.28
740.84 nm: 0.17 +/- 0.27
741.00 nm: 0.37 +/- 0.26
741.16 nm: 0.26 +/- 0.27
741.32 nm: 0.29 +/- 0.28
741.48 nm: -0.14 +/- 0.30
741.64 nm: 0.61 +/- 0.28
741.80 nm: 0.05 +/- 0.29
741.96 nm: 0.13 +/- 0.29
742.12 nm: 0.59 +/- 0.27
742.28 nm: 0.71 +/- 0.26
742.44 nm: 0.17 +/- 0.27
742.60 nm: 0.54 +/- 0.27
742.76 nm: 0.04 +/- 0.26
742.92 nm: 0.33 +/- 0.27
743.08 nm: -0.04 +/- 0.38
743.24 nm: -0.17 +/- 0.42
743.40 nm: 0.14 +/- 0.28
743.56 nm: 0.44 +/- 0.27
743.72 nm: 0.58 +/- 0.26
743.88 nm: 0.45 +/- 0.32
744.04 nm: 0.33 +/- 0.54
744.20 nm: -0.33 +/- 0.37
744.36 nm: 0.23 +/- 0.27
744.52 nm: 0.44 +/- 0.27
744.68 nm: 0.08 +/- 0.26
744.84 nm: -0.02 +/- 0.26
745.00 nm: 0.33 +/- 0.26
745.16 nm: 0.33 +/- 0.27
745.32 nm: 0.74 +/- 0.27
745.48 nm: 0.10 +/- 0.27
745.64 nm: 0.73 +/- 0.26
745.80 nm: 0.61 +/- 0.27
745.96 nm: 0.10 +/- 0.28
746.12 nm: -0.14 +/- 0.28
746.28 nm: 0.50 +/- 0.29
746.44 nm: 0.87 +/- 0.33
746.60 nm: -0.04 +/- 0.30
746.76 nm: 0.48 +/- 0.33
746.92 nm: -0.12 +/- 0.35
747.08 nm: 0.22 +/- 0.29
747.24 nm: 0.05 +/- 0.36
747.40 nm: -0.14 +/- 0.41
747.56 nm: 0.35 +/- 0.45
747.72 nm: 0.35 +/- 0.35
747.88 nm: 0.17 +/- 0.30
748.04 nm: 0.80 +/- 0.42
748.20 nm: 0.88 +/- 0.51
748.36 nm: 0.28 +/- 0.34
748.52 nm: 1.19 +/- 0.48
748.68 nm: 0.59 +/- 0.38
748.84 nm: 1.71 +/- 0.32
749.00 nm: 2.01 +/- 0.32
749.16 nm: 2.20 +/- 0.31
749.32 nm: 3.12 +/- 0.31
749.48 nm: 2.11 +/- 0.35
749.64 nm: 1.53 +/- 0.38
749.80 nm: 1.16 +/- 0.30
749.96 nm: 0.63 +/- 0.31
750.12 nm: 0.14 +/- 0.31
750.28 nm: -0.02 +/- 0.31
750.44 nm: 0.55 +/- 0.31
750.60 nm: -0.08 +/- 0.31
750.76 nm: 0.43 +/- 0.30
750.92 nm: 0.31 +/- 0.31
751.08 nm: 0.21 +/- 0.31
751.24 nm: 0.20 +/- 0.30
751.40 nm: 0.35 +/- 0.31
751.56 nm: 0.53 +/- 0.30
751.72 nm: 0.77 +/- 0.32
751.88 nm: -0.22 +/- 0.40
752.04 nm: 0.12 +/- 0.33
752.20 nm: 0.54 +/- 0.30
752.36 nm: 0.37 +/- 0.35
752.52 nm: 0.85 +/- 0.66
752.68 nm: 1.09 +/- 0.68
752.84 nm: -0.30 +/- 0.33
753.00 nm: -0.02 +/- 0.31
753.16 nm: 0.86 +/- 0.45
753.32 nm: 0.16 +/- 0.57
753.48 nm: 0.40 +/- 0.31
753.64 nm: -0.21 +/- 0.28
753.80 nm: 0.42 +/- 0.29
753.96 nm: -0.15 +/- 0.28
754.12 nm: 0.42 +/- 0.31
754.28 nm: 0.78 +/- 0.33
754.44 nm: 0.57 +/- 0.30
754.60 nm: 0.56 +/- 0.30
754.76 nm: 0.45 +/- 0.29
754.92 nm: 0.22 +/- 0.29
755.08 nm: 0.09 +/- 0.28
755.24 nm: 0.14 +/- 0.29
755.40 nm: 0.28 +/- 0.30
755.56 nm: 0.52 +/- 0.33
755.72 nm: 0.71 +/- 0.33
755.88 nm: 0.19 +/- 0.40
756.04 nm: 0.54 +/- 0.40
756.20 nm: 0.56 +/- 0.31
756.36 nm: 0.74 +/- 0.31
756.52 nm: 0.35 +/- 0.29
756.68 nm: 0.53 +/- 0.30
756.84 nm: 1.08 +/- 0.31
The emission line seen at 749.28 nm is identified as [O II]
